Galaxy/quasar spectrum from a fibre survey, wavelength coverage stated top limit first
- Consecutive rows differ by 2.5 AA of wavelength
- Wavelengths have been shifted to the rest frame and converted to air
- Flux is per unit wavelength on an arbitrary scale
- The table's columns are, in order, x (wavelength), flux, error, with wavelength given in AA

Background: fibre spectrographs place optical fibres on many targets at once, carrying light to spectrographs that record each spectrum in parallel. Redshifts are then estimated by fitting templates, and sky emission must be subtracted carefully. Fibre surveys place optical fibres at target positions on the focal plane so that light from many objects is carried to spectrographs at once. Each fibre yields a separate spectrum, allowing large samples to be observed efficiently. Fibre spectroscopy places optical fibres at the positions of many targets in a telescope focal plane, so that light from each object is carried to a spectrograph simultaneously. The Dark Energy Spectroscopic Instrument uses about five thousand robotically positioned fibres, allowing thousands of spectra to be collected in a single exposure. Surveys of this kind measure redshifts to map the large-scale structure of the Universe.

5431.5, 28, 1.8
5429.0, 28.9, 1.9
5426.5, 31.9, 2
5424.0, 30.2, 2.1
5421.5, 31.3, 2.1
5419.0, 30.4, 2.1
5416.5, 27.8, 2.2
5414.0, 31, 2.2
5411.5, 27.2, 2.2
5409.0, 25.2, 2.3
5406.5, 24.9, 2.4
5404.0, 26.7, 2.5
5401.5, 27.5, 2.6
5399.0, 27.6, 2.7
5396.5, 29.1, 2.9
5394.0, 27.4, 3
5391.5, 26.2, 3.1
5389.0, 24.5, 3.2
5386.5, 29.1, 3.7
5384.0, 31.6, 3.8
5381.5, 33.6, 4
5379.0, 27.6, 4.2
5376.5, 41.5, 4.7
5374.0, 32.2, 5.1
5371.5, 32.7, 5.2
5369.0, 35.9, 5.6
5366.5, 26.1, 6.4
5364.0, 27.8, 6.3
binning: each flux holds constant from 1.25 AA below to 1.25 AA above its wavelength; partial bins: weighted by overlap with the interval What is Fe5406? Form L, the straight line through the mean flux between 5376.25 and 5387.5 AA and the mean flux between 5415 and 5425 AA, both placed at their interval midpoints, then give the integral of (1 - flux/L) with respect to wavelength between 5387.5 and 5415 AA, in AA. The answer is 3.49 AA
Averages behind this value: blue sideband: 32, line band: 27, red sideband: 29.9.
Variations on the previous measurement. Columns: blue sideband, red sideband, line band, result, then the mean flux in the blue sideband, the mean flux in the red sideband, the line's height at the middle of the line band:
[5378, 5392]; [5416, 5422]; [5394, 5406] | 0.8 AA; 28.9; 29.9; 29.4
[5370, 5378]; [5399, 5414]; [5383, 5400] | 1.5 AA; 35.2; 26.8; 30.7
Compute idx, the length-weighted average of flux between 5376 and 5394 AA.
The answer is 29.9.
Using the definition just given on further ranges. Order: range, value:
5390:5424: 27.9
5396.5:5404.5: 27.6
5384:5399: 27.6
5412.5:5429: 30.3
